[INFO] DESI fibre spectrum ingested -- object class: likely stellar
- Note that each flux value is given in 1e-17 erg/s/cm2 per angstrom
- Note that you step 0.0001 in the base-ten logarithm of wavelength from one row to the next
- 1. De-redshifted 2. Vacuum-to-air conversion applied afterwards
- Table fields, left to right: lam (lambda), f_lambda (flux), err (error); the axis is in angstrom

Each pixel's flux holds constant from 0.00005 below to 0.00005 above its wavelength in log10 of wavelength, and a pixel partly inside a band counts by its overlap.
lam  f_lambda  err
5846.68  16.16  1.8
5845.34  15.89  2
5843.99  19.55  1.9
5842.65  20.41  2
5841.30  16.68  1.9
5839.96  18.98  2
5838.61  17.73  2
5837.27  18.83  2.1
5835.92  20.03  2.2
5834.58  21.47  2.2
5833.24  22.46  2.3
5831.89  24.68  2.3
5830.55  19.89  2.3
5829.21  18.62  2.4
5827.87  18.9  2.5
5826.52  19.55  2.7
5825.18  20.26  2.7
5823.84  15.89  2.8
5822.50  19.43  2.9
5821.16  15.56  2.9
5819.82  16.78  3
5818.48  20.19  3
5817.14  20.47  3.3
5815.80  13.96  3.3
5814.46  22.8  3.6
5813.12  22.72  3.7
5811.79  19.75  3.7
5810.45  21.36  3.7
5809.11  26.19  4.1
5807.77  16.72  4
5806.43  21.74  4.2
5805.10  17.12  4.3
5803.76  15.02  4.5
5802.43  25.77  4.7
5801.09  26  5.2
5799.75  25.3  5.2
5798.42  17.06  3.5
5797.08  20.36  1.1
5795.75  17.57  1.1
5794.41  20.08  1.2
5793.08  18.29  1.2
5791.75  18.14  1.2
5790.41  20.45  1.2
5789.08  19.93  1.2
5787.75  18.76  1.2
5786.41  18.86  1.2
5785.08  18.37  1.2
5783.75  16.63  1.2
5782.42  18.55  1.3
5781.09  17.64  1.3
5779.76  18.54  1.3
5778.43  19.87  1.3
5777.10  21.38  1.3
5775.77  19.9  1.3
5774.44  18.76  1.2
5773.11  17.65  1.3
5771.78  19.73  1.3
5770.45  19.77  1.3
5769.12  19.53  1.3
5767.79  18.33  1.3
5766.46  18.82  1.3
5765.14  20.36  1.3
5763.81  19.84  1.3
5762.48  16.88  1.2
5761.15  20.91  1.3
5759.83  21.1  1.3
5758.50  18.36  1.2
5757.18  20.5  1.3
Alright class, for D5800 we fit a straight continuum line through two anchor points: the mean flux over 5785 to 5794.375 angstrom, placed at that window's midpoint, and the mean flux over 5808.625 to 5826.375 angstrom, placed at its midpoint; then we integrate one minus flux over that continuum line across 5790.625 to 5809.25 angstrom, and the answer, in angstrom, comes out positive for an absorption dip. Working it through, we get -0.9 angstrom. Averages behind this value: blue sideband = 19.1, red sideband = 19.6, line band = 20.2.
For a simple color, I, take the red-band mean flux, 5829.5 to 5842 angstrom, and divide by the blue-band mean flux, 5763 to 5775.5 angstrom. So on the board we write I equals 1.04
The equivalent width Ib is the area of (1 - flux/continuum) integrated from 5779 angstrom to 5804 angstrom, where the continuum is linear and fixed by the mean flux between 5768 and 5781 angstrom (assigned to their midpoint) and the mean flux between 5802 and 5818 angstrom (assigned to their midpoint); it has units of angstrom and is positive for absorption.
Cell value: 0.2 angstrom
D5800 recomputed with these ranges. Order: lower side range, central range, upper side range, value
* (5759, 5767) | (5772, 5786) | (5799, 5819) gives 0.9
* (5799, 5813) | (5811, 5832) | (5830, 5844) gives 1.6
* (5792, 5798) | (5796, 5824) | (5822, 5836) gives -0.9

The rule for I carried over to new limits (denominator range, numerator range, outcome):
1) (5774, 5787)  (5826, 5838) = 1.09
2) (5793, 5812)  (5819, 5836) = 0.94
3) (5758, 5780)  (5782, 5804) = 1.02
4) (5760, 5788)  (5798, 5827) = 1.05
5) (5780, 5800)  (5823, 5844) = 1.04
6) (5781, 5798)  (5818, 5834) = 1.03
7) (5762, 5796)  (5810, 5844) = 1.03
